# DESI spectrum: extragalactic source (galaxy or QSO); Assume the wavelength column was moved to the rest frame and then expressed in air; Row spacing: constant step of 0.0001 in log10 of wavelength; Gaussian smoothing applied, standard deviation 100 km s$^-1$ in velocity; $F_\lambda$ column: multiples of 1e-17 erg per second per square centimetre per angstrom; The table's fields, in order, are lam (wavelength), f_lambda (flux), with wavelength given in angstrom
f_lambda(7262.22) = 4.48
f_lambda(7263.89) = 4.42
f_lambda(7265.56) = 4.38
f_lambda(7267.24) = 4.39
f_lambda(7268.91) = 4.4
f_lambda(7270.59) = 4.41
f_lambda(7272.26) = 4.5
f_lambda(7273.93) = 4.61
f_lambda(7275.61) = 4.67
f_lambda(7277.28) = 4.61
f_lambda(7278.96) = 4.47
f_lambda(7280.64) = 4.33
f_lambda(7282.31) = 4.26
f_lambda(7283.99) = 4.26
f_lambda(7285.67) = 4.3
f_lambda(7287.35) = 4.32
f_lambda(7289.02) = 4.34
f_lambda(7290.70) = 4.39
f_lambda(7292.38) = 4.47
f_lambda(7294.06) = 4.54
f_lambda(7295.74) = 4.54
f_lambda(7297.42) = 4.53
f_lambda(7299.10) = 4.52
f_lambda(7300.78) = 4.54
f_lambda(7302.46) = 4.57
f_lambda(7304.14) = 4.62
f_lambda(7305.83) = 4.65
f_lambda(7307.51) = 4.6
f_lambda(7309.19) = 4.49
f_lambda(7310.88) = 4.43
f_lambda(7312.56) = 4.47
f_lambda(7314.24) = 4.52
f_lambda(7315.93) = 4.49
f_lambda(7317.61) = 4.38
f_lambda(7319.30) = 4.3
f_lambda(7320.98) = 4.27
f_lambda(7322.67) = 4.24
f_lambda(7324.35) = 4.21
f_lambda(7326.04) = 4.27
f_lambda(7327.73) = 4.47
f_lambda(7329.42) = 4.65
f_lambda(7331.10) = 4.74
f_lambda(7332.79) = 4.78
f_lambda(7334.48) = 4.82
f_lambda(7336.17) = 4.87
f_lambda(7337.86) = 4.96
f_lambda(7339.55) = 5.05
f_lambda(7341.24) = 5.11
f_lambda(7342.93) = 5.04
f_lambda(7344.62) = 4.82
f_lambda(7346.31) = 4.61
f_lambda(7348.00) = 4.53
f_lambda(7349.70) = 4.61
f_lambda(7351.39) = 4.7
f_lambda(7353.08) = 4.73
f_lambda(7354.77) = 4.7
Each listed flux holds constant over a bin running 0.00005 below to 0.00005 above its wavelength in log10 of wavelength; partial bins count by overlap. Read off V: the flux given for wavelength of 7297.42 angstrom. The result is 4.53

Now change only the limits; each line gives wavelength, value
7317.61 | 4.38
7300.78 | 4.54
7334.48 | 4.82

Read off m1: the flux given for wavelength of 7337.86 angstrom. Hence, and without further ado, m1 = 4.96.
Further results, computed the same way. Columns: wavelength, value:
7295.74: 4.54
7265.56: 4.38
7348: 4.53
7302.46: 4.57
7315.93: 4.49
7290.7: 4.39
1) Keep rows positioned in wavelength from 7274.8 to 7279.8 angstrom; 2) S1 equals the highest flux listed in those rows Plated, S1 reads 4.67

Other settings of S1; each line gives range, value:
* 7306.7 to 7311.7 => 4.6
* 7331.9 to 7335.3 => 4.82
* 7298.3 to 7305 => 4.62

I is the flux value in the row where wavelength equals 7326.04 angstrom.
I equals 4.27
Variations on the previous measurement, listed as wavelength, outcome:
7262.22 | 4.48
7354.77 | 4.7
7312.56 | 4.47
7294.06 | 4.54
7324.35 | 4.21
